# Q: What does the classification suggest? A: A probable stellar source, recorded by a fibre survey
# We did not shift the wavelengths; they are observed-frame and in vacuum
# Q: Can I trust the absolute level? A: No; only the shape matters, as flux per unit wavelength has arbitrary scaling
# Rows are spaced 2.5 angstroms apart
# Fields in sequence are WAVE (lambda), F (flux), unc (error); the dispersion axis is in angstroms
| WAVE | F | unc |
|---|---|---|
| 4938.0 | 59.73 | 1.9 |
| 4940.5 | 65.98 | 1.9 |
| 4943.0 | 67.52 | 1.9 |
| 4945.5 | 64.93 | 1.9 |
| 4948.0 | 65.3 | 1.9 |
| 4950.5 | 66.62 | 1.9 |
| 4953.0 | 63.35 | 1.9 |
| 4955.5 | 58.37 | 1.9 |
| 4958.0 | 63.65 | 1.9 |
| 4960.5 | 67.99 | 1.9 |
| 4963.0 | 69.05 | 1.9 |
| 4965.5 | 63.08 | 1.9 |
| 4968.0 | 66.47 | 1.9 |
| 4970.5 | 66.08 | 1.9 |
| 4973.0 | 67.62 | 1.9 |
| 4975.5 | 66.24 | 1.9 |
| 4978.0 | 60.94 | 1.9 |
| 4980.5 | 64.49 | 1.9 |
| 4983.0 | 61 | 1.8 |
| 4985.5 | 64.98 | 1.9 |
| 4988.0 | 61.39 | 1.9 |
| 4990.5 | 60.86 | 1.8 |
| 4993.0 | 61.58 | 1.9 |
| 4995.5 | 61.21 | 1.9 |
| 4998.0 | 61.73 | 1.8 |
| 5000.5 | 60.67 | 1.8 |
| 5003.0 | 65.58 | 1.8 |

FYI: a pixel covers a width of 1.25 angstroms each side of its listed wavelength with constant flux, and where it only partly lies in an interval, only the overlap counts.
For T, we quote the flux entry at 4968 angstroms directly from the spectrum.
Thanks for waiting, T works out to 66.47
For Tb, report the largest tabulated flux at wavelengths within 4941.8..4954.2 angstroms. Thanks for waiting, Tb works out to 67.52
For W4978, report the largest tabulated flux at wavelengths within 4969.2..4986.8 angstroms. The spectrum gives 67.62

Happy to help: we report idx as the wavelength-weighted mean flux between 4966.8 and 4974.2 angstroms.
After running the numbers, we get 66.7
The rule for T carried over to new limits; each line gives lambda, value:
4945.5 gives 64.93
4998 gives 61.73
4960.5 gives 67.99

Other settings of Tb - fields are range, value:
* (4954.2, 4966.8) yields 69.05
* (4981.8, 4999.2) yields 64.98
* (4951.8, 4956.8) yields 63.35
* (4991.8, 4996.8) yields 61.58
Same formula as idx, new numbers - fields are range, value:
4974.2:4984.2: 63.2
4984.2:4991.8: 62.4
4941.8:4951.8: 66.1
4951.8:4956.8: 60.9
